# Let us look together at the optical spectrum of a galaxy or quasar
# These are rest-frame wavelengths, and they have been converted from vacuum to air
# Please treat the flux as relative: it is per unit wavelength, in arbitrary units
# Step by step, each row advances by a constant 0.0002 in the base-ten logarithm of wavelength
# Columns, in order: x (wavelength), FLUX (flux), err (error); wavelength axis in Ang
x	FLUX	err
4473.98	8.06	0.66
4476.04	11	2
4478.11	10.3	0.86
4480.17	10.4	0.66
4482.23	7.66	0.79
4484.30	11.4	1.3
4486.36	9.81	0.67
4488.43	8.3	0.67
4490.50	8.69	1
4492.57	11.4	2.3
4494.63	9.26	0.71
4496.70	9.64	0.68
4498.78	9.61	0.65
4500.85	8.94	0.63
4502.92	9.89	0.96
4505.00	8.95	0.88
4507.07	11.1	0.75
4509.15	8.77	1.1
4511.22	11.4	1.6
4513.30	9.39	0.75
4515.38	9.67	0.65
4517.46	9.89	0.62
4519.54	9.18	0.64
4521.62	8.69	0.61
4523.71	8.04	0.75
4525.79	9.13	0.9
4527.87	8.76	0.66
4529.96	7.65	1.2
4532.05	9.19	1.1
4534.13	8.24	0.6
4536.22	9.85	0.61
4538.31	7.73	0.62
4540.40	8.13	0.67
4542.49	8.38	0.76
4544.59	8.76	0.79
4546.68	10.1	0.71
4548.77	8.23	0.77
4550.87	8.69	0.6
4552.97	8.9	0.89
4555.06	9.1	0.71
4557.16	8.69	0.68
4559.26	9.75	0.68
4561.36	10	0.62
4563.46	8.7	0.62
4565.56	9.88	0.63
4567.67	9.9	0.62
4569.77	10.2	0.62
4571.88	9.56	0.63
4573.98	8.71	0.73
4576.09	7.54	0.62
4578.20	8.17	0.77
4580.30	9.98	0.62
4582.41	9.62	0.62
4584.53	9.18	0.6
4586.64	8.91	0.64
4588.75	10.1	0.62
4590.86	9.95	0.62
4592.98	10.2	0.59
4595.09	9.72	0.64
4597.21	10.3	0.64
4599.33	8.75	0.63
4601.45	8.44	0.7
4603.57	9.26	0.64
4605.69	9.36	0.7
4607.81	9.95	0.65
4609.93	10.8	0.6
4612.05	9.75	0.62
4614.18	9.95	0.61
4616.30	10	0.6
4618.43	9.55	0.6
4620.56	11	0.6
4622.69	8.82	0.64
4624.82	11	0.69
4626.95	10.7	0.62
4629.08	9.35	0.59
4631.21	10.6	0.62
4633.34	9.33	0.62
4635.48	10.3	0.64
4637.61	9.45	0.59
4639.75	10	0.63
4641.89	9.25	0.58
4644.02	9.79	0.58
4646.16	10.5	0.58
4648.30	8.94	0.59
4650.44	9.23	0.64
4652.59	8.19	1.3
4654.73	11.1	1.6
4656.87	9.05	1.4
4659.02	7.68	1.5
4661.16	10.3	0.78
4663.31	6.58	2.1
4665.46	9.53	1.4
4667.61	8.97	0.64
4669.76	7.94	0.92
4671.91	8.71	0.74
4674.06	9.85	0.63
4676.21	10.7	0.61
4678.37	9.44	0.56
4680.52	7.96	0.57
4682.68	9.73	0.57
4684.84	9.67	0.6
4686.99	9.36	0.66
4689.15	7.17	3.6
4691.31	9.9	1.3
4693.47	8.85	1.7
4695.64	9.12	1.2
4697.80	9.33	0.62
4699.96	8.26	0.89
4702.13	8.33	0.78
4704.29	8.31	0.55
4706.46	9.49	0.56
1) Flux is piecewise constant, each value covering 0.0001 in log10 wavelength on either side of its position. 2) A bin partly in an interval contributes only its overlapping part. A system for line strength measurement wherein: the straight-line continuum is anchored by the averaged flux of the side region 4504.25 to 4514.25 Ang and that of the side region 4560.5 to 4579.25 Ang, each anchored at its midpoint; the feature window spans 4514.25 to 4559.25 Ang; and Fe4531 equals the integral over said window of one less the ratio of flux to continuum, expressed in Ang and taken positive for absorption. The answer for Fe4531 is 3.6 Ang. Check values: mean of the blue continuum 9.96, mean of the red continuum 9.18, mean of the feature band 8.83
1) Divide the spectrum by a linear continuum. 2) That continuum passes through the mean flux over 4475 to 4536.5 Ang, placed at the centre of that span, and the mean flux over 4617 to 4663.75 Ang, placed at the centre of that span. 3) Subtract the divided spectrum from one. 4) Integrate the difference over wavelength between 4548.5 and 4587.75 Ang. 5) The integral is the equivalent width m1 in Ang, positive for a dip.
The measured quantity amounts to 1.5 Ang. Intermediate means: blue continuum 9.47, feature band 9.16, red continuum 9.62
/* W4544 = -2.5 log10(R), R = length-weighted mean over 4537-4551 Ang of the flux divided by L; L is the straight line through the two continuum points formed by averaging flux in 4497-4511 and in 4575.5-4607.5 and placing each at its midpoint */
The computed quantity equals 0.111 mag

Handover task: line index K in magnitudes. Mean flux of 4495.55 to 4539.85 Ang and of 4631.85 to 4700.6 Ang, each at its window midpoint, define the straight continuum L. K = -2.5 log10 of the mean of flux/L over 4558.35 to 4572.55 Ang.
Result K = -0.06 mag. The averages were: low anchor 9.21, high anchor 9.21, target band 9.71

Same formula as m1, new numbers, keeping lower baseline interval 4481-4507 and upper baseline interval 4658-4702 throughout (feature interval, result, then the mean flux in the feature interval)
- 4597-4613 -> -0.63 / 9.54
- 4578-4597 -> -0.82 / 9.63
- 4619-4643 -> -2.31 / 9.97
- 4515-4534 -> 1.17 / 8.85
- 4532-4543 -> 1.00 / 8.55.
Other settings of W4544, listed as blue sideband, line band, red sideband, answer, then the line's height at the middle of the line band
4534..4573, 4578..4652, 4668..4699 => -0.071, 9.12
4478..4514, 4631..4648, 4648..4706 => -0.080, 9.13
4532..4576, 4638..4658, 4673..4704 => -0.055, 9.08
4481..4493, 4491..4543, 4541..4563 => 0.004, 9.26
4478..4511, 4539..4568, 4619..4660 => 0.073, 9.68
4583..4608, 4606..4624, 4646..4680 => -0.065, 9.38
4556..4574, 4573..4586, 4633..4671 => 0.072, 9.48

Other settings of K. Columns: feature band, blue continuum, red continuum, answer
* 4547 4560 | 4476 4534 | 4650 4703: 0.05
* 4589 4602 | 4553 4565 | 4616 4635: 0.01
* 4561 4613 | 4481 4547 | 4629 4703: -0.03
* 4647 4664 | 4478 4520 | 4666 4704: 0.02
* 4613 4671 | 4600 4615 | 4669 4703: -0.02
